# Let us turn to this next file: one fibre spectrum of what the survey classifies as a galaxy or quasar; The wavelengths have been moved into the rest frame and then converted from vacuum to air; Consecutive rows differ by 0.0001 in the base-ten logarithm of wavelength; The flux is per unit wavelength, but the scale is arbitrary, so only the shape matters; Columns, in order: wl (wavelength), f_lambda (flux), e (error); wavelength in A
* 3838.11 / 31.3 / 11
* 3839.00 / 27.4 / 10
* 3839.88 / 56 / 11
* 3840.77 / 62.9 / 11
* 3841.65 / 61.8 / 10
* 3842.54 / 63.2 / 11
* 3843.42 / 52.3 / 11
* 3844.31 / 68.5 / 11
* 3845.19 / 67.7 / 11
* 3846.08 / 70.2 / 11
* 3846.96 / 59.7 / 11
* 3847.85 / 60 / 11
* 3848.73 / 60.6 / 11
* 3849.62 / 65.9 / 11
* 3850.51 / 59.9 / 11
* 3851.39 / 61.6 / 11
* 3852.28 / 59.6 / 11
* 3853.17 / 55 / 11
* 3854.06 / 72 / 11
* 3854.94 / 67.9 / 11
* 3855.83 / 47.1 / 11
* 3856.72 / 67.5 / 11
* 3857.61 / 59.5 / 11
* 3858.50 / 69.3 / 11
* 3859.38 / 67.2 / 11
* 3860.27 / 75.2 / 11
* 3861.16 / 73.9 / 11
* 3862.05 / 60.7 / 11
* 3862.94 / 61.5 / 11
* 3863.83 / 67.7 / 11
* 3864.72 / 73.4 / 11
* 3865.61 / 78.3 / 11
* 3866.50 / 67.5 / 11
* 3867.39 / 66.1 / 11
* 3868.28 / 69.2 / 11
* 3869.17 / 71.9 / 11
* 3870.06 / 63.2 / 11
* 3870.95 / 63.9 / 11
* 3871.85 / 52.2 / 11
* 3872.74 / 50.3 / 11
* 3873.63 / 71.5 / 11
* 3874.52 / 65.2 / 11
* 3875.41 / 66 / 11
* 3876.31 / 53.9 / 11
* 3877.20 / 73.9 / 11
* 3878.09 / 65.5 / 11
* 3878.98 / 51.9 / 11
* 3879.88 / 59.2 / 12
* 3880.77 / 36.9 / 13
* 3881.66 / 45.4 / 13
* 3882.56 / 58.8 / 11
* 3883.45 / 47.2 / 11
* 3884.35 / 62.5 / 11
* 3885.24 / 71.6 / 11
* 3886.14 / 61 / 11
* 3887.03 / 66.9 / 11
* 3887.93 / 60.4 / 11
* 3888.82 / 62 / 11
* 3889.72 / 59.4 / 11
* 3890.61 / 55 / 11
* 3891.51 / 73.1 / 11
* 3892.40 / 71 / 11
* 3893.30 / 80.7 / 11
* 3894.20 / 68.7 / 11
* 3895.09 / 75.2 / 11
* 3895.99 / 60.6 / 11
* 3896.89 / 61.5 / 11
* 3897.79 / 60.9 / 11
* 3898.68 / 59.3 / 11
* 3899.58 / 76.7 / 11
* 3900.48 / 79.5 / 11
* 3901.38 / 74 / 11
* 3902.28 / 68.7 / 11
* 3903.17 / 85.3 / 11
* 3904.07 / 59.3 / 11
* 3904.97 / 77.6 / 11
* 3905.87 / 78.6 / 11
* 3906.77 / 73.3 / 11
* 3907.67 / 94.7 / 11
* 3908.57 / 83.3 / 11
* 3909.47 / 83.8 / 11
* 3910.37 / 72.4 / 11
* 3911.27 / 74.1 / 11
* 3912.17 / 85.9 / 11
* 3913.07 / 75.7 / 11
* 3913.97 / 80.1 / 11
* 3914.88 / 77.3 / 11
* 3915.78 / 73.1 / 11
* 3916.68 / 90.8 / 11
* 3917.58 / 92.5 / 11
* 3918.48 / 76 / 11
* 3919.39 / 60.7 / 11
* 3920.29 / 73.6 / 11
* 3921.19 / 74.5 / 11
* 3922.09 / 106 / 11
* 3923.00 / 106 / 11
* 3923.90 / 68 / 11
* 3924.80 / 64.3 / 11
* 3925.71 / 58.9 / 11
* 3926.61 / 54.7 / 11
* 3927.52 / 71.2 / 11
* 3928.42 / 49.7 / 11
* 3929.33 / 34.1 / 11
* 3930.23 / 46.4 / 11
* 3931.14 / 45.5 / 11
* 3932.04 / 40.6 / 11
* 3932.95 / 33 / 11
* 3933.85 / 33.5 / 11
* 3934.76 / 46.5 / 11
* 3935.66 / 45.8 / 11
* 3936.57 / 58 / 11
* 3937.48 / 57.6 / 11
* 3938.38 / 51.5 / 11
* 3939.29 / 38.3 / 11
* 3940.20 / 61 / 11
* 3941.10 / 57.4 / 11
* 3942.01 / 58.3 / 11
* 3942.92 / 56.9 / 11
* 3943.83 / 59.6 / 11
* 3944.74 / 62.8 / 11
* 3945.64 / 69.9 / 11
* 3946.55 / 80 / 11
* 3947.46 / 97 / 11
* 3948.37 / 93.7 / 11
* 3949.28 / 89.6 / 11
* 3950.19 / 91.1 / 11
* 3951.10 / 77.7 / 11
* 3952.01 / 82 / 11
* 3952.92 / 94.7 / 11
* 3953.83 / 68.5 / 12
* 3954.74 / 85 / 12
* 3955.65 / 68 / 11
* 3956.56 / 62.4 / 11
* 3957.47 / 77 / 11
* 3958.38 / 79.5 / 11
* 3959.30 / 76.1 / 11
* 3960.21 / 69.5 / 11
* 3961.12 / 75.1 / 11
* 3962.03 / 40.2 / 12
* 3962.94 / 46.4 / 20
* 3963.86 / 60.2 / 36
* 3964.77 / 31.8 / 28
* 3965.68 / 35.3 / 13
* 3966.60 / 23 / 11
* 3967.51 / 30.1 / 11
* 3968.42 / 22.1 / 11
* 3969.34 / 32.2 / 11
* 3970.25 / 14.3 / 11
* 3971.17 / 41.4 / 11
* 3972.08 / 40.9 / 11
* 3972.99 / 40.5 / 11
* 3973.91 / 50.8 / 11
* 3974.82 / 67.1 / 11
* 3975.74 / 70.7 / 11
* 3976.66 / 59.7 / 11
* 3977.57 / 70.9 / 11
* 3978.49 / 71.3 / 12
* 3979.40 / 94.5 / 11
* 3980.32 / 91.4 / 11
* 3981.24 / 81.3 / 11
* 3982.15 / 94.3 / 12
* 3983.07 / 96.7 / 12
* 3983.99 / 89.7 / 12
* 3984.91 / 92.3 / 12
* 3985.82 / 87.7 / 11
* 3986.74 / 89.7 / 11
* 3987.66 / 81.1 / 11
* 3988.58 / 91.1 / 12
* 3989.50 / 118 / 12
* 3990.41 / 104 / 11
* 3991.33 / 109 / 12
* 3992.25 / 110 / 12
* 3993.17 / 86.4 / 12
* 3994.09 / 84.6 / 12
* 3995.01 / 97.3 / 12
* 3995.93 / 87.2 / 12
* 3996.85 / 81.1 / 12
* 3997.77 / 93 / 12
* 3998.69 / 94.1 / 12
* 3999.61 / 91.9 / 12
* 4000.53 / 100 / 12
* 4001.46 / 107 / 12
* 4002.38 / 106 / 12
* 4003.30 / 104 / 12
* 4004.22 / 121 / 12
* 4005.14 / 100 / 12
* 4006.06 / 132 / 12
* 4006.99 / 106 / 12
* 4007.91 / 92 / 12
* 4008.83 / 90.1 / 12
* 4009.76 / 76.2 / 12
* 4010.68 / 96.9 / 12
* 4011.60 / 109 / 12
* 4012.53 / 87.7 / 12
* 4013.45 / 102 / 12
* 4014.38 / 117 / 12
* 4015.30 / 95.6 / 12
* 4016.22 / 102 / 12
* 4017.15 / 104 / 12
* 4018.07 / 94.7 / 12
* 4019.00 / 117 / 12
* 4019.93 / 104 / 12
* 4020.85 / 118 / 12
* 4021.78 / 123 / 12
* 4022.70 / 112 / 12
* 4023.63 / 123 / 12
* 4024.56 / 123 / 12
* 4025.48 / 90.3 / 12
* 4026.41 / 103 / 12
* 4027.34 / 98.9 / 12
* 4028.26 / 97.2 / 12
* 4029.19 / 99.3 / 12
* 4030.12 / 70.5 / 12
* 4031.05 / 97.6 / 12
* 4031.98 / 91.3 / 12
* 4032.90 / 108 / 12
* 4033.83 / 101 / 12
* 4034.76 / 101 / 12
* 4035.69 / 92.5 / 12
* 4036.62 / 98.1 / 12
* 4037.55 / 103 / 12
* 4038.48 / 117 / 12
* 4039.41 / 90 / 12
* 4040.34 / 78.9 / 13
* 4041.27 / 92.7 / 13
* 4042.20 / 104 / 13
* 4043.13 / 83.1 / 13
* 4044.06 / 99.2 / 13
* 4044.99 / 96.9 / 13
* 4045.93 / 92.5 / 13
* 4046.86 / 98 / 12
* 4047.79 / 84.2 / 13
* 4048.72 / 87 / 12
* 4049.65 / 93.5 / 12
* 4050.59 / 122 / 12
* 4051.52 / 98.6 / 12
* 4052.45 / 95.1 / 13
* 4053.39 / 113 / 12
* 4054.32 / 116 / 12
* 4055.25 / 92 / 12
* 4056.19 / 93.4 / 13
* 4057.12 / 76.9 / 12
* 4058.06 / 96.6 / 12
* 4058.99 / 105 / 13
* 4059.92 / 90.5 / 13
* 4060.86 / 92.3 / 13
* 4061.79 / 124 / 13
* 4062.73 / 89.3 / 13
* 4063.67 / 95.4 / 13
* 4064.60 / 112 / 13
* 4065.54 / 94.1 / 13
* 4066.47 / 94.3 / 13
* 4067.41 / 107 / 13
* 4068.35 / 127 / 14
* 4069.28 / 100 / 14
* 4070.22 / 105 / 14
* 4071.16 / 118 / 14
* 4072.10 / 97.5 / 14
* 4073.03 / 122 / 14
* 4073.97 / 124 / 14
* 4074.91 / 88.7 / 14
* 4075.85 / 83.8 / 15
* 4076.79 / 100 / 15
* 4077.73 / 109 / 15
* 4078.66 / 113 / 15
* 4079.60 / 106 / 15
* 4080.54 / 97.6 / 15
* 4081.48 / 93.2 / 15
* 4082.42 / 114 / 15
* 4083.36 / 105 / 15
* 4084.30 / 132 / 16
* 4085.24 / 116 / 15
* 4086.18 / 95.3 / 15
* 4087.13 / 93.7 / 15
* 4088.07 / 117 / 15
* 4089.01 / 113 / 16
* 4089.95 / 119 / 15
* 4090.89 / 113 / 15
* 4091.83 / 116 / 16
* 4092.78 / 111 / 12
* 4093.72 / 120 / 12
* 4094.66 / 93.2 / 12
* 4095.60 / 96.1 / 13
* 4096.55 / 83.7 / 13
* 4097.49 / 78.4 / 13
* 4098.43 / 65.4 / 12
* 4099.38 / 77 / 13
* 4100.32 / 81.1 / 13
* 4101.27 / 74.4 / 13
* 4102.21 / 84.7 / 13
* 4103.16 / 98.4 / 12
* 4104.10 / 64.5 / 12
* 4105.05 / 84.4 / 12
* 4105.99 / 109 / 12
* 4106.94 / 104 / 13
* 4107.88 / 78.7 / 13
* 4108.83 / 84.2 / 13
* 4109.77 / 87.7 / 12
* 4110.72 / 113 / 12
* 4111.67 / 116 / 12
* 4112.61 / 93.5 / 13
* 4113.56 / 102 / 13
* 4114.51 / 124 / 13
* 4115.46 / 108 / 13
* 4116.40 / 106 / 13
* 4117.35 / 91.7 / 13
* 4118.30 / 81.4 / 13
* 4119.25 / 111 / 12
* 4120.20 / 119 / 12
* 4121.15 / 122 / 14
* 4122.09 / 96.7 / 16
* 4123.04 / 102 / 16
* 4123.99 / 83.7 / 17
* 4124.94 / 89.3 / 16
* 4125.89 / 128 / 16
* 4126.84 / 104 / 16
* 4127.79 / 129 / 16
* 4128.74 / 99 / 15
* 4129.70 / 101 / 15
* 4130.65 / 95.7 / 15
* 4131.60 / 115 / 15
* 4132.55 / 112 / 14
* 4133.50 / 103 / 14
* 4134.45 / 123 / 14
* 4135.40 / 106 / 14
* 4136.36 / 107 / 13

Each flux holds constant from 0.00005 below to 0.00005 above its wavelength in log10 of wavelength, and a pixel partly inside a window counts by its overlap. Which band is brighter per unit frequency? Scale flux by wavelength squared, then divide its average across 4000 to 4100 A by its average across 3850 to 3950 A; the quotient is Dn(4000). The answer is 1.66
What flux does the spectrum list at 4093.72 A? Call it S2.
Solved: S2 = 120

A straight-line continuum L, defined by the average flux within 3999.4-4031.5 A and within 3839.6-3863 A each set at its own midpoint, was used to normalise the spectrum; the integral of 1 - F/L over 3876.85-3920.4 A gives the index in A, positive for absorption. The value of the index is 3.1 A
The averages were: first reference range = 63.3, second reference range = 103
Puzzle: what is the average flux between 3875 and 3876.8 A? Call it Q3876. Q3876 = 60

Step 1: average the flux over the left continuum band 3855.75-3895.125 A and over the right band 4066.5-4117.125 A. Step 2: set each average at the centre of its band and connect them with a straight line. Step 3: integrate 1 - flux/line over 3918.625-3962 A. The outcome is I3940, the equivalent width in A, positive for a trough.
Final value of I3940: 5.2 A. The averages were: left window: 63.8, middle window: 66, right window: 101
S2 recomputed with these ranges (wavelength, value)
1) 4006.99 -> 106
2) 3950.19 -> 91.1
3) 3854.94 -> 67.9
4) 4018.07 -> 94.7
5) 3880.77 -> 36.9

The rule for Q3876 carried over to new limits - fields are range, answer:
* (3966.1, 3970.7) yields 24.4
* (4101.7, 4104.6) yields 82.4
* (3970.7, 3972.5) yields 41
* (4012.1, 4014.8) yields 102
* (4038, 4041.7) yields 94.7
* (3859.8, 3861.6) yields 74.4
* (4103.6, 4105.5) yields 74.7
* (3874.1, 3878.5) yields 64.9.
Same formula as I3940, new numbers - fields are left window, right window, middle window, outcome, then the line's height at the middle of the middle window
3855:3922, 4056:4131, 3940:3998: 6.8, 81.3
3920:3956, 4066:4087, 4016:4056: -2.7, 94.5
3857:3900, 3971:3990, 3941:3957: -0.4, 73.6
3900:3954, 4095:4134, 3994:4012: -4.0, 80.9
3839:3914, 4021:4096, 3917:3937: 3.9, 76.1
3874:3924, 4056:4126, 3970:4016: -1.7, 85.3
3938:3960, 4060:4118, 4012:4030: -3.8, 87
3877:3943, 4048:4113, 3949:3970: 3.9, 75.4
